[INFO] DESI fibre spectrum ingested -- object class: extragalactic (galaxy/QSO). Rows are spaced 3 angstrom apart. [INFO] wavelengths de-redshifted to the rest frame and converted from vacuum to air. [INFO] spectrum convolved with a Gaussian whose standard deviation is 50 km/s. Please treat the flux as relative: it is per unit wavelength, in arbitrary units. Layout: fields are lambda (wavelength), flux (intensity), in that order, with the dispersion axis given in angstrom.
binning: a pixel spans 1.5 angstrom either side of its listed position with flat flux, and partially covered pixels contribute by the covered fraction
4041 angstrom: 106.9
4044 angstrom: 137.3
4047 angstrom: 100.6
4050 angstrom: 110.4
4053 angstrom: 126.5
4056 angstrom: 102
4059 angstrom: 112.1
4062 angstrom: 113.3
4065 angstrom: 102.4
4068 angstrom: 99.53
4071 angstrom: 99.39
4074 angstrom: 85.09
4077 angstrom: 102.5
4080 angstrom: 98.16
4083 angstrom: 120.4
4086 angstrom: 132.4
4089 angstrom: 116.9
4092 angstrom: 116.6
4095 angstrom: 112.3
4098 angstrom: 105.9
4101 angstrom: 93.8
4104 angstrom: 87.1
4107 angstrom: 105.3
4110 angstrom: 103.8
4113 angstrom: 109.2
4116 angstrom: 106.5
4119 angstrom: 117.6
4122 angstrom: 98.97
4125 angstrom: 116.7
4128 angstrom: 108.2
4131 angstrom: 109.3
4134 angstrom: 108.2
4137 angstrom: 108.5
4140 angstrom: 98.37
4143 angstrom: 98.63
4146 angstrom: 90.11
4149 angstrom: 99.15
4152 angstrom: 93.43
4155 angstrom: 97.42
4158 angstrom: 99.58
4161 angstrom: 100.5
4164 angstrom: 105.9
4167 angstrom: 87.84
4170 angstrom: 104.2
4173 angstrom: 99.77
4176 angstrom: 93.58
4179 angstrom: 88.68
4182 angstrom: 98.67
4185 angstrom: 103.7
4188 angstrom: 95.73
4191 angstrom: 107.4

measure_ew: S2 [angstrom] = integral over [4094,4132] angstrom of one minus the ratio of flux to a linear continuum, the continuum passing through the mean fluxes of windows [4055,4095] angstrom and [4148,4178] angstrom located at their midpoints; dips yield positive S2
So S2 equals -0.73 angstrom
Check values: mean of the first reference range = 108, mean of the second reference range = 98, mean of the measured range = 106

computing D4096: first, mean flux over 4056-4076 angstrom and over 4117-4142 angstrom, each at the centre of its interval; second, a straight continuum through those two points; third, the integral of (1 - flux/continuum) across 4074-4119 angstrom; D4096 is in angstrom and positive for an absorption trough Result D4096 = -1.1 angstrom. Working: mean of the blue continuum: 102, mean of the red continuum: 108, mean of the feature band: 107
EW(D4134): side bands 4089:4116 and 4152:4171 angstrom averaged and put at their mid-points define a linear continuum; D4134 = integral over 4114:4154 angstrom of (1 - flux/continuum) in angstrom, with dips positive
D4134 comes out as -0.9 angstrom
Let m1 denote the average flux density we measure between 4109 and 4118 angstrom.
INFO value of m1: 107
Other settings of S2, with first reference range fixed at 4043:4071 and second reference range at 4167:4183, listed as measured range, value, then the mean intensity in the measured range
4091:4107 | 0.4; 103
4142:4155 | 0.5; 95.4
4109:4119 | -0.5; 108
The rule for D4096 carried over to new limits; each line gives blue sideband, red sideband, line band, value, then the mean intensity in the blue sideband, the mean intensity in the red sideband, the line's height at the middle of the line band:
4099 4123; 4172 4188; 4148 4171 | 0.0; 103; 96.7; 98.5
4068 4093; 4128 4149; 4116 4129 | -0.7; 108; 102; 104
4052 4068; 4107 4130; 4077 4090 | -0.7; 110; 109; 109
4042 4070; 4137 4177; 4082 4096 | -1.7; 111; 98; 107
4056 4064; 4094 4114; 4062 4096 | -0.5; 110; 102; 107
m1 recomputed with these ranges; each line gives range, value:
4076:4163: 105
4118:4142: 108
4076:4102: 111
